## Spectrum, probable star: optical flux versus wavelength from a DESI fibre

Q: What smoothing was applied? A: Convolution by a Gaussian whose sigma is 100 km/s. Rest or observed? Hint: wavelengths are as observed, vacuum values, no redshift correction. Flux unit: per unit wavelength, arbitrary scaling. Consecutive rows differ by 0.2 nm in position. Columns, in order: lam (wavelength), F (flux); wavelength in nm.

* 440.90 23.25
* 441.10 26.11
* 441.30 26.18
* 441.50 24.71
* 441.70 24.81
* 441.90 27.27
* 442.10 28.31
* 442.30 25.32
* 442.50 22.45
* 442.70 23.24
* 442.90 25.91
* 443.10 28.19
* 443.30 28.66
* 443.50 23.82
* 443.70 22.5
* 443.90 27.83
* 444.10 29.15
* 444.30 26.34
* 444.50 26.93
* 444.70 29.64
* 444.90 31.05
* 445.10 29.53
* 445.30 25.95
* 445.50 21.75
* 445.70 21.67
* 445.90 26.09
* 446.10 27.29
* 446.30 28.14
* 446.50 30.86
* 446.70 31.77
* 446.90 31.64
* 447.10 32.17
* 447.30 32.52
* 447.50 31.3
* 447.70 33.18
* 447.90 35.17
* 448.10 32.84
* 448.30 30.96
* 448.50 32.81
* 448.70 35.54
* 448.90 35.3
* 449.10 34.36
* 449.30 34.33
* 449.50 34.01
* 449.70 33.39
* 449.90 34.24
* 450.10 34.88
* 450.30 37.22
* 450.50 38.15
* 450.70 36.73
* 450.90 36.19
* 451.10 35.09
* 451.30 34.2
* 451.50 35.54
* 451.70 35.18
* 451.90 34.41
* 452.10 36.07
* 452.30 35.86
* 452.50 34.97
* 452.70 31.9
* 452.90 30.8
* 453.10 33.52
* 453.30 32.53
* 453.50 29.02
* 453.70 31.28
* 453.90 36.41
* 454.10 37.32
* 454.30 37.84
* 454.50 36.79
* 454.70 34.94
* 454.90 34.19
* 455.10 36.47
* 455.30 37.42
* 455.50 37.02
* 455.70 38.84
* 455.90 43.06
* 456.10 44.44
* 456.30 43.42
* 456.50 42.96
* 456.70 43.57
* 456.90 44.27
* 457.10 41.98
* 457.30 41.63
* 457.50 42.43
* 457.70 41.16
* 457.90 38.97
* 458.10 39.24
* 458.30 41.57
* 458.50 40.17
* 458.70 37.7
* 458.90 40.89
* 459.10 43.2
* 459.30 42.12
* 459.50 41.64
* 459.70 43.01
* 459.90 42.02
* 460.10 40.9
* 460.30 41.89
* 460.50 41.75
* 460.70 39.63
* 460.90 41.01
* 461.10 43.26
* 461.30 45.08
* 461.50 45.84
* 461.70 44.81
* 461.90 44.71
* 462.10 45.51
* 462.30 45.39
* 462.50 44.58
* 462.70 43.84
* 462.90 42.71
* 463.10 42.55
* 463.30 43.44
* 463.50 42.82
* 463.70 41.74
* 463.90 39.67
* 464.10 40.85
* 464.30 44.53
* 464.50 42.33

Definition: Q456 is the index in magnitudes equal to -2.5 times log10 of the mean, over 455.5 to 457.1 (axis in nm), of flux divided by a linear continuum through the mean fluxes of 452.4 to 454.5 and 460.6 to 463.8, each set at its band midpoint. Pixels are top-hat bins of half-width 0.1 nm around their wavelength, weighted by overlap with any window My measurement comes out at -0.15 mag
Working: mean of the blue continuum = 33.7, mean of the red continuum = 43.6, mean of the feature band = 42.5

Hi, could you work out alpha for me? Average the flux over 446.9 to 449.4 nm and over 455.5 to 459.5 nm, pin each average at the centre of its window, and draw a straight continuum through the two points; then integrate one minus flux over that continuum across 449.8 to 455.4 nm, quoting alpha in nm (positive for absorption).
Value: 0.33 nm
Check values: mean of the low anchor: 33.3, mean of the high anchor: 41.5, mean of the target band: 35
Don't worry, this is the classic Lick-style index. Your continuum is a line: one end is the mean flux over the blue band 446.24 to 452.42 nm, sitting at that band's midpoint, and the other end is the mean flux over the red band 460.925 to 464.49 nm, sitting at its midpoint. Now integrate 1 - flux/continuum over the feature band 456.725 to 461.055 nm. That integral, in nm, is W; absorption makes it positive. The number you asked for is -0.06 nm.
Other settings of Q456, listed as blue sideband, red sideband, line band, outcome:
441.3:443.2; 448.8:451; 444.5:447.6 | 0.06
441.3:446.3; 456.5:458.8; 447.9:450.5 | -0.07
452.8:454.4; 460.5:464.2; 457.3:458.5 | -0.07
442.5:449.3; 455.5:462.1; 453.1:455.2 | 0.09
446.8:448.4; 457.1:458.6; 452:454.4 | 0.09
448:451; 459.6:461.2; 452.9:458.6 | 0.01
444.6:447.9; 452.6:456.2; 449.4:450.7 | -0.10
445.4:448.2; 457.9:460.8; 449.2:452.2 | -0.07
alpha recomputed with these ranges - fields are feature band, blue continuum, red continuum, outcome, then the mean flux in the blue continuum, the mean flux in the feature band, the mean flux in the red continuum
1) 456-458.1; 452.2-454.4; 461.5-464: -0.26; 33.8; 42.3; 43.6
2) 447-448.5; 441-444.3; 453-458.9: -0.09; 25.9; 32.6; 38.7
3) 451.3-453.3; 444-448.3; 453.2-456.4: 0.03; 29.3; 34.2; 36.9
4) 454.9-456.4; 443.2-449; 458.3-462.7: -0.06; 29.4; 39.7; 42.6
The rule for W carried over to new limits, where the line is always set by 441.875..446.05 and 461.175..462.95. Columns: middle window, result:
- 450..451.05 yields -0.11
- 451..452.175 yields -0.03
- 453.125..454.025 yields 0.09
